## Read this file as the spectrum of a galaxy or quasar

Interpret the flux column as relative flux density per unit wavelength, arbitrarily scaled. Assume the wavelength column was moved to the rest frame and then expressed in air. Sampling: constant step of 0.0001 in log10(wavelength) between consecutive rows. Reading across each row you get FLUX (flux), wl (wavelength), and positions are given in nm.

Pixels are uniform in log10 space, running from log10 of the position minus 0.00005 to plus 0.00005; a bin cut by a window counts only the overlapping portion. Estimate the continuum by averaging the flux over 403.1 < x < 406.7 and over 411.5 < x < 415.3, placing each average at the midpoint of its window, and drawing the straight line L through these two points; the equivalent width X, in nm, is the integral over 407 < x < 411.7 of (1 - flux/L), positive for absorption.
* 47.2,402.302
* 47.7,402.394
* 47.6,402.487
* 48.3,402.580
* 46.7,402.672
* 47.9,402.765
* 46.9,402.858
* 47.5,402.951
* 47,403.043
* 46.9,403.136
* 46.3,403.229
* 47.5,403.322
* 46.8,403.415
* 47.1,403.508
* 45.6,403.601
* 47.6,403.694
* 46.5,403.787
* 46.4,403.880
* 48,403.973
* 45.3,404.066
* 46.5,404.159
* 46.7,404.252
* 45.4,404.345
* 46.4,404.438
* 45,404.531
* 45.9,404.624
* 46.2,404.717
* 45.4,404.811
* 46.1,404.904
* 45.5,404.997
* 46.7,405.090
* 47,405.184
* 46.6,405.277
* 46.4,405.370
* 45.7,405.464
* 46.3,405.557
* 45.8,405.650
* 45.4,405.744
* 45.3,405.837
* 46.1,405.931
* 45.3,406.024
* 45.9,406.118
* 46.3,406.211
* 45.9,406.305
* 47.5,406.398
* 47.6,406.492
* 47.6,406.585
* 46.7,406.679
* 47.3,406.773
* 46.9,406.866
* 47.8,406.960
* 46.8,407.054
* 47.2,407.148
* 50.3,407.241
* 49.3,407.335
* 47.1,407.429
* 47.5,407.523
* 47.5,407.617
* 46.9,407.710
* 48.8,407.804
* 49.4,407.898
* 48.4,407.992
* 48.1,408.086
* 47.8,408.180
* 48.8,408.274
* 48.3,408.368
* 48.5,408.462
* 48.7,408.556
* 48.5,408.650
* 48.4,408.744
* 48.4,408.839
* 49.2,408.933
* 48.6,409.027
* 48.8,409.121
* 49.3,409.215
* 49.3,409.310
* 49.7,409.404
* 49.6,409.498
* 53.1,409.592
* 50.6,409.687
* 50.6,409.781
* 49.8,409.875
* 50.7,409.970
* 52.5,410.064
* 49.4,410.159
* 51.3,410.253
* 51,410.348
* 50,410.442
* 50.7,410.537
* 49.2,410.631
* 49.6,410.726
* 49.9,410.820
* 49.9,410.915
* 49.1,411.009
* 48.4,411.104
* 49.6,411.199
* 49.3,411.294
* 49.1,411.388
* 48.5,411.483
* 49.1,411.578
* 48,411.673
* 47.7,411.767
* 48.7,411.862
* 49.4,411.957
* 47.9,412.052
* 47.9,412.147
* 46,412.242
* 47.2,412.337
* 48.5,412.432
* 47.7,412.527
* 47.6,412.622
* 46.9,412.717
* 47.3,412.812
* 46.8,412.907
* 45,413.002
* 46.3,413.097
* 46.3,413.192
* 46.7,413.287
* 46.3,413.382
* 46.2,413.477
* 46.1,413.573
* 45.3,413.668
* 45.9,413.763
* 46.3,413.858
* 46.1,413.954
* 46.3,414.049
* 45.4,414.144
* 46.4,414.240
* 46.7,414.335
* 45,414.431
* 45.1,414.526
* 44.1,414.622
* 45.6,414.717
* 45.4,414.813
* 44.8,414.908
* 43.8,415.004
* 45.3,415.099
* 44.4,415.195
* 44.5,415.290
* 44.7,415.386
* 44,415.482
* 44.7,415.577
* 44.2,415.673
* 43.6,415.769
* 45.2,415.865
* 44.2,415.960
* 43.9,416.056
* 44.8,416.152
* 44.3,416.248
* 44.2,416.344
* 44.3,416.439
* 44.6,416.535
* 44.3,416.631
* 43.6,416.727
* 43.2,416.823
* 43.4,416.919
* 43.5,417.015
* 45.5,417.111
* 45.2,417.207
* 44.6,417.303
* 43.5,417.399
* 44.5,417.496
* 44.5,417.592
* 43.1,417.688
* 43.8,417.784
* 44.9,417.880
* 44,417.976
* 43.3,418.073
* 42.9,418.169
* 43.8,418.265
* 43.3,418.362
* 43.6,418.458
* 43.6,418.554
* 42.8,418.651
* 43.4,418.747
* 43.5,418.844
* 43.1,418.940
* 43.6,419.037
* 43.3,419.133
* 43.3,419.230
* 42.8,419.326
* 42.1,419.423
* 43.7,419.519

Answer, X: -0.28 nm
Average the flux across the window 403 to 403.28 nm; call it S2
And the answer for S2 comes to 46.7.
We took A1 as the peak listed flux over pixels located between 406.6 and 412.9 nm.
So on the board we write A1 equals 53.1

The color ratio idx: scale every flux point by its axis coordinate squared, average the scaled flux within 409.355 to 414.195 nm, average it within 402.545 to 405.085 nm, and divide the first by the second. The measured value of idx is 1.1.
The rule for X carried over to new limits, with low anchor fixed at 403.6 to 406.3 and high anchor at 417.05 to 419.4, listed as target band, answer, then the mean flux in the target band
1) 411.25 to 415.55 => -0.180 nm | 46.5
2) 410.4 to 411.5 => -0.108 nm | 49.5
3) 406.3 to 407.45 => -0.046 nm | 47.6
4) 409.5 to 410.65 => -0.141 nm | 50.7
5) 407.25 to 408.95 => -0.104 nm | 48.3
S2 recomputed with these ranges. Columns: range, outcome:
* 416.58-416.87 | 43.7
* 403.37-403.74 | 46.7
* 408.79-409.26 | 48.8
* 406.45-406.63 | 47.8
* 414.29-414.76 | 45.3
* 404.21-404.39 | 46.1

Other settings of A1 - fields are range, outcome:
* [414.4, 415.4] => 45.6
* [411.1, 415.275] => 49.6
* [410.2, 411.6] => 51.3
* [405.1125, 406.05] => 47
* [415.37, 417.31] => 45.5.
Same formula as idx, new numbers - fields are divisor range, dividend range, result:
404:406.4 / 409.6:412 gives 1.11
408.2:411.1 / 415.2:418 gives 0.92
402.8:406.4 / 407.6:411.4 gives 1.09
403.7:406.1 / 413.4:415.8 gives 1.03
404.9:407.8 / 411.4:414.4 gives 1.04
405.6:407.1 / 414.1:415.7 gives 1.01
